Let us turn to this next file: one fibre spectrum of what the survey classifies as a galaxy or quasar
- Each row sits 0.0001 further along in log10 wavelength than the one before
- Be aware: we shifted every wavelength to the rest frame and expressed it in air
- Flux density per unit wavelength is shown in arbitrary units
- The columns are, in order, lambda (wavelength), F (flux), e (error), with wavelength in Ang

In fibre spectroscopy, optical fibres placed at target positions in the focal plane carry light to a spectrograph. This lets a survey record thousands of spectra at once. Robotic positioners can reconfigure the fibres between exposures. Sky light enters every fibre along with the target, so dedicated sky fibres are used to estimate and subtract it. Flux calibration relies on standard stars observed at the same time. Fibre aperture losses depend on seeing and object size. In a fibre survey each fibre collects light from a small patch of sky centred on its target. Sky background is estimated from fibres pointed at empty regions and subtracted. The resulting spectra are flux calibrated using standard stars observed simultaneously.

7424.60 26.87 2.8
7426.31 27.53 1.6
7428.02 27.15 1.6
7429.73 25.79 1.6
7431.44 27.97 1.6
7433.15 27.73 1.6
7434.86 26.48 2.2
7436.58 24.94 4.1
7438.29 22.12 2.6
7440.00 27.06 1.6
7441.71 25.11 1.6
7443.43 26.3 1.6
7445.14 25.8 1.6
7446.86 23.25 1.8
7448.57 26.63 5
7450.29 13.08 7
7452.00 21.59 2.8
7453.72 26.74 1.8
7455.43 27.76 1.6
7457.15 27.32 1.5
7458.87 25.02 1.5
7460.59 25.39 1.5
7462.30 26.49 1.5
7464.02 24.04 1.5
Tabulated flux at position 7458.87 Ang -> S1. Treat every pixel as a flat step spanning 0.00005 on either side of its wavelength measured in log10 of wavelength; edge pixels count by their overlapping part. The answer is 25.02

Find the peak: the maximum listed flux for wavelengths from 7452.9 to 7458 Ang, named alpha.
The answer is 27.76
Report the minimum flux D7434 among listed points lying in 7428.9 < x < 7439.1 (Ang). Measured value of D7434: 22.12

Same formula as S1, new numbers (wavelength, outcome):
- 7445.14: 25.8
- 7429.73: 25.79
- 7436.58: 24.94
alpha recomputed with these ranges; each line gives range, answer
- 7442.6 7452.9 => 26.63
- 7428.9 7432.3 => 27.97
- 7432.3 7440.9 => 27.73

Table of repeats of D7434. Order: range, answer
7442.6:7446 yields 25.8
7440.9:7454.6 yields 13.08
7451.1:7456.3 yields 21.59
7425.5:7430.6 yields 25.79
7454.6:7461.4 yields 25.02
